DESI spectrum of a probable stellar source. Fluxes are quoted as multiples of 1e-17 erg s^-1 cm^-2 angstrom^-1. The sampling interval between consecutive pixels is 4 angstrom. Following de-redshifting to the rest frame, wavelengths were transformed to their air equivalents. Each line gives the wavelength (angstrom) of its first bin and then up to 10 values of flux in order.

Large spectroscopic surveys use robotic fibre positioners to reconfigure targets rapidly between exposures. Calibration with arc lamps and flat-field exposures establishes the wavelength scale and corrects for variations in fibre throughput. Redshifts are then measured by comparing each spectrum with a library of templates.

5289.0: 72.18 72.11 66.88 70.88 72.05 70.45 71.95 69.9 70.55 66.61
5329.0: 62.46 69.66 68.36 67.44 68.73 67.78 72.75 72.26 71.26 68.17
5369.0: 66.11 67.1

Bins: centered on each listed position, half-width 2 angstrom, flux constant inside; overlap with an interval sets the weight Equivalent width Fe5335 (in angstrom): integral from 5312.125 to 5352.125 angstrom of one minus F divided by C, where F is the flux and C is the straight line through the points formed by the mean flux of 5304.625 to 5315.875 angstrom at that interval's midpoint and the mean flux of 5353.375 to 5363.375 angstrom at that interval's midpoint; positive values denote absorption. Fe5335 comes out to 1.8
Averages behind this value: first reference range 71.3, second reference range 71.8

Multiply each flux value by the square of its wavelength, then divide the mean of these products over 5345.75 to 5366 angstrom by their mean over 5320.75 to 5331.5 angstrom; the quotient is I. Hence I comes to 1.1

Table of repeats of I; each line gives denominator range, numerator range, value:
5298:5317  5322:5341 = 0.95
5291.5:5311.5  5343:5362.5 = 1.02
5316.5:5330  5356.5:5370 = 1.04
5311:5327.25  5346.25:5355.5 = 1.02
